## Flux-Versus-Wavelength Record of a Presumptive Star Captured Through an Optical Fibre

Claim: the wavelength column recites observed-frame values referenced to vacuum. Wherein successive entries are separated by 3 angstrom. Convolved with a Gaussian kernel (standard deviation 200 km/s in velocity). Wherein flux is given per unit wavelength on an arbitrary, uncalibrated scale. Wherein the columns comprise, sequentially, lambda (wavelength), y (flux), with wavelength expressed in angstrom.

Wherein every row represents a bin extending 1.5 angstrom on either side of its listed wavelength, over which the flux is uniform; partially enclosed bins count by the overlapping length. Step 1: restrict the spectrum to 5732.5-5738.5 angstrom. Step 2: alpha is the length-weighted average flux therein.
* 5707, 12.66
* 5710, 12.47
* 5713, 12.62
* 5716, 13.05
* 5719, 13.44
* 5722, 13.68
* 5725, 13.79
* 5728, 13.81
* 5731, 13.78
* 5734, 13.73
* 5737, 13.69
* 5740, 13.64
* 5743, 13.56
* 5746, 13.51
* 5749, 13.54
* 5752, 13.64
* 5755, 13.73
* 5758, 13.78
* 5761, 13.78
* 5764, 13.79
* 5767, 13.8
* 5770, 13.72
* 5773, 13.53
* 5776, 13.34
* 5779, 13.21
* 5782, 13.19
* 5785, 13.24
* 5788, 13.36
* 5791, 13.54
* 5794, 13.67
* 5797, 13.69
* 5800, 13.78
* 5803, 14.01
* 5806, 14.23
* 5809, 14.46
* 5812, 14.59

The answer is 13.7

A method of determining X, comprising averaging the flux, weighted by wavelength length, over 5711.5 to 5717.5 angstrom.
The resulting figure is 12.8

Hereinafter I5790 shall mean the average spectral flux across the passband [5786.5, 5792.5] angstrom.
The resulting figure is 13.4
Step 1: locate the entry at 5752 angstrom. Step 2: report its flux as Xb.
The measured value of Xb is 13.64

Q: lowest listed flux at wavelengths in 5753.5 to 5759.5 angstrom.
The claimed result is 13.73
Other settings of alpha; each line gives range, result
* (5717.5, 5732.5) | 13.7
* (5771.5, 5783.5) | 13.3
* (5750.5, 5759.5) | 13.7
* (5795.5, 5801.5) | 13.7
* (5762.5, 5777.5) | 13.6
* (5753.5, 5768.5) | 13.8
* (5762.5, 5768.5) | 13.8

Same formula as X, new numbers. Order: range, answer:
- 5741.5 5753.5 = 13.6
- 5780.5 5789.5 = 13.3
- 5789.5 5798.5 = 13.6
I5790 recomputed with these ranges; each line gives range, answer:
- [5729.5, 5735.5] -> 13.8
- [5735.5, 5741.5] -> 13.7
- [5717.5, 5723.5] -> 13.6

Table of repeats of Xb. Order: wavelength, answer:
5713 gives 12.62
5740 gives 13.64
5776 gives 13.34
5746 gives 13.51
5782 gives 13.19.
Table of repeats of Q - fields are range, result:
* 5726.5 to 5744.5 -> 13.56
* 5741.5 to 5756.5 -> 13.51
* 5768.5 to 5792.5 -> 13.19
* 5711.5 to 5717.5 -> 12.62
